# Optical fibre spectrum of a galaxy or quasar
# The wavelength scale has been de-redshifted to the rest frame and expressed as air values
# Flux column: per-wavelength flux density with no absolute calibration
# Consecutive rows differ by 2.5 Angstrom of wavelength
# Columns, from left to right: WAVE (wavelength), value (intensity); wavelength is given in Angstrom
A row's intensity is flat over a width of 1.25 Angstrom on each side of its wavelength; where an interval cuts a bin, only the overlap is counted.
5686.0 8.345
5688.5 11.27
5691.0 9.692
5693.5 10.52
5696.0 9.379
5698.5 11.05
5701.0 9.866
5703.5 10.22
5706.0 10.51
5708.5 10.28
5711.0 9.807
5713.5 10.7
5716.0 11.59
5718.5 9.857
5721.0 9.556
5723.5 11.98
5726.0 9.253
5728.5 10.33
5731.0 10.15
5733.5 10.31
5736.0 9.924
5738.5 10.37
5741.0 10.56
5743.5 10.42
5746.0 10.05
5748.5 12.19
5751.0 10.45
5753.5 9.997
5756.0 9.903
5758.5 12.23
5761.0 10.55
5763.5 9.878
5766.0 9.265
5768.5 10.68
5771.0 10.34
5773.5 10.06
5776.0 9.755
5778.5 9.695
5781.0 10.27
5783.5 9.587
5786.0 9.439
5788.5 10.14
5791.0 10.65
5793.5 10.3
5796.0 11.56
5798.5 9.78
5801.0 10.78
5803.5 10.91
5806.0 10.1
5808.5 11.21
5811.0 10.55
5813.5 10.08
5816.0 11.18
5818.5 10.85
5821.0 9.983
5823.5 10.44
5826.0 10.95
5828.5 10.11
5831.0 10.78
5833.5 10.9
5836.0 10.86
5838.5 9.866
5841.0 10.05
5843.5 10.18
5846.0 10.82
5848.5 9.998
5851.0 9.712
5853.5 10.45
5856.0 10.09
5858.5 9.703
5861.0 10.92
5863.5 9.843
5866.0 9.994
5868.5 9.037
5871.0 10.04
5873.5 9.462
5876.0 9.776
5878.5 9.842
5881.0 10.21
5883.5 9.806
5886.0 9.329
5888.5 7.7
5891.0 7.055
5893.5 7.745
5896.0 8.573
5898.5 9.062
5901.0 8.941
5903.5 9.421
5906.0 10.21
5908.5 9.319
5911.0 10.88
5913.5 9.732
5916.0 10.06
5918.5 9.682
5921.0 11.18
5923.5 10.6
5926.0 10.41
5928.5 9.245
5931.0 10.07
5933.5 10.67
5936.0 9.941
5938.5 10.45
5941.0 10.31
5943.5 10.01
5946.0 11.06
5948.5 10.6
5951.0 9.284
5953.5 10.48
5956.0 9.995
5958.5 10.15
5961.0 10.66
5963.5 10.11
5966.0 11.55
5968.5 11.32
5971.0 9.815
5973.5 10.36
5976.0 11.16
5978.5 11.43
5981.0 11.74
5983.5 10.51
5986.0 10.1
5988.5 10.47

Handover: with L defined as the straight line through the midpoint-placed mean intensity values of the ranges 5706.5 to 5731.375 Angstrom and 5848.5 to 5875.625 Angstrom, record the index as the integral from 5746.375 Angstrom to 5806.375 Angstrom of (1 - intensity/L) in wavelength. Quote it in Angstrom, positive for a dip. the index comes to -1.0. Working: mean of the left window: 10.4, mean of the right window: 9.92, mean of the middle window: 10.4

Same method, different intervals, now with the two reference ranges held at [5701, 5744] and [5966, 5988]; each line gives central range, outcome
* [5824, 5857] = 0.6 Angstrom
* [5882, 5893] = 2.3 Angstrom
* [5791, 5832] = -0.4 Angstrom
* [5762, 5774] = 0.4 Angstrom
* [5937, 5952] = 0.7 Angstrom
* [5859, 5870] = 0.7 Angstrom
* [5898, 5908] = 1.2 Angstrom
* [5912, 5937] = 1.3 Angstrom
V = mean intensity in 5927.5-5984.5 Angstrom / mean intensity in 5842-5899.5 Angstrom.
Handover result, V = 1.1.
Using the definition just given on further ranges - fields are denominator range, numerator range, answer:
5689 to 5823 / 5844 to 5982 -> 0.97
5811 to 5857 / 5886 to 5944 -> 0.92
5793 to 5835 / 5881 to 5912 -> 0.85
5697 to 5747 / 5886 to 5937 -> 0.92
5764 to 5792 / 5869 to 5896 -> 0.91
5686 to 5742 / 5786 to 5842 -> 1.02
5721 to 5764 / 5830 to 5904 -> 0.92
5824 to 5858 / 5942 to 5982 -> 1.02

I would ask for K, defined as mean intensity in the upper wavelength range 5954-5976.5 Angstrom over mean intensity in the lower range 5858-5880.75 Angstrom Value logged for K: 1.07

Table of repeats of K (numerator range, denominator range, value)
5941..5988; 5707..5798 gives 1.02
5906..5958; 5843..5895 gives 1.06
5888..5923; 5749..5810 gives 0.90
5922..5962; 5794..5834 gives 0.96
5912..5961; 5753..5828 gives 0.99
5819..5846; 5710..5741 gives 1.01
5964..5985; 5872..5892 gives 1.19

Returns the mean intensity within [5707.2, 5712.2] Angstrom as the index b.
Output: 10.1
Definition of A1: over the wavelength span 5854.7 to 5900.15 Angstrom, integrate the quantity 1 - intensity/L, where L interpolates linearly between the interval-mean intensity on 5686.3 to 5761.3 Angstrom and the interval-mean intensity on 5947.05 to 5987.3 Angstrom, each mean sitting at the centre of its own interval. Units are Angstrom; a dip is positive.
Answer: 5.1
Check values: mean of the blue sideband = 10.4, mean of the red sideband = 10.6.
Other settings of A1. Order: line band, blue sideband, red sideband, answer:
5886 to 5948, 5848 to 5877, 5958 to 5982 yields 4.2 Angstrom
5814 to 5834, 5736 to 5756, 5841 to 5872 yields -0.8 Angstrom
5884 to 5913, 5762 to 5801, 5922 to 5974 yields 3.7 Angstrom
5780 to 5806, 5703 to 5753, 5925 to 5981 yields 0.2 Angstrom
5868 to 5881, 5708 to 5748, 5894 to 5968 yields 0.6 Angstrom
